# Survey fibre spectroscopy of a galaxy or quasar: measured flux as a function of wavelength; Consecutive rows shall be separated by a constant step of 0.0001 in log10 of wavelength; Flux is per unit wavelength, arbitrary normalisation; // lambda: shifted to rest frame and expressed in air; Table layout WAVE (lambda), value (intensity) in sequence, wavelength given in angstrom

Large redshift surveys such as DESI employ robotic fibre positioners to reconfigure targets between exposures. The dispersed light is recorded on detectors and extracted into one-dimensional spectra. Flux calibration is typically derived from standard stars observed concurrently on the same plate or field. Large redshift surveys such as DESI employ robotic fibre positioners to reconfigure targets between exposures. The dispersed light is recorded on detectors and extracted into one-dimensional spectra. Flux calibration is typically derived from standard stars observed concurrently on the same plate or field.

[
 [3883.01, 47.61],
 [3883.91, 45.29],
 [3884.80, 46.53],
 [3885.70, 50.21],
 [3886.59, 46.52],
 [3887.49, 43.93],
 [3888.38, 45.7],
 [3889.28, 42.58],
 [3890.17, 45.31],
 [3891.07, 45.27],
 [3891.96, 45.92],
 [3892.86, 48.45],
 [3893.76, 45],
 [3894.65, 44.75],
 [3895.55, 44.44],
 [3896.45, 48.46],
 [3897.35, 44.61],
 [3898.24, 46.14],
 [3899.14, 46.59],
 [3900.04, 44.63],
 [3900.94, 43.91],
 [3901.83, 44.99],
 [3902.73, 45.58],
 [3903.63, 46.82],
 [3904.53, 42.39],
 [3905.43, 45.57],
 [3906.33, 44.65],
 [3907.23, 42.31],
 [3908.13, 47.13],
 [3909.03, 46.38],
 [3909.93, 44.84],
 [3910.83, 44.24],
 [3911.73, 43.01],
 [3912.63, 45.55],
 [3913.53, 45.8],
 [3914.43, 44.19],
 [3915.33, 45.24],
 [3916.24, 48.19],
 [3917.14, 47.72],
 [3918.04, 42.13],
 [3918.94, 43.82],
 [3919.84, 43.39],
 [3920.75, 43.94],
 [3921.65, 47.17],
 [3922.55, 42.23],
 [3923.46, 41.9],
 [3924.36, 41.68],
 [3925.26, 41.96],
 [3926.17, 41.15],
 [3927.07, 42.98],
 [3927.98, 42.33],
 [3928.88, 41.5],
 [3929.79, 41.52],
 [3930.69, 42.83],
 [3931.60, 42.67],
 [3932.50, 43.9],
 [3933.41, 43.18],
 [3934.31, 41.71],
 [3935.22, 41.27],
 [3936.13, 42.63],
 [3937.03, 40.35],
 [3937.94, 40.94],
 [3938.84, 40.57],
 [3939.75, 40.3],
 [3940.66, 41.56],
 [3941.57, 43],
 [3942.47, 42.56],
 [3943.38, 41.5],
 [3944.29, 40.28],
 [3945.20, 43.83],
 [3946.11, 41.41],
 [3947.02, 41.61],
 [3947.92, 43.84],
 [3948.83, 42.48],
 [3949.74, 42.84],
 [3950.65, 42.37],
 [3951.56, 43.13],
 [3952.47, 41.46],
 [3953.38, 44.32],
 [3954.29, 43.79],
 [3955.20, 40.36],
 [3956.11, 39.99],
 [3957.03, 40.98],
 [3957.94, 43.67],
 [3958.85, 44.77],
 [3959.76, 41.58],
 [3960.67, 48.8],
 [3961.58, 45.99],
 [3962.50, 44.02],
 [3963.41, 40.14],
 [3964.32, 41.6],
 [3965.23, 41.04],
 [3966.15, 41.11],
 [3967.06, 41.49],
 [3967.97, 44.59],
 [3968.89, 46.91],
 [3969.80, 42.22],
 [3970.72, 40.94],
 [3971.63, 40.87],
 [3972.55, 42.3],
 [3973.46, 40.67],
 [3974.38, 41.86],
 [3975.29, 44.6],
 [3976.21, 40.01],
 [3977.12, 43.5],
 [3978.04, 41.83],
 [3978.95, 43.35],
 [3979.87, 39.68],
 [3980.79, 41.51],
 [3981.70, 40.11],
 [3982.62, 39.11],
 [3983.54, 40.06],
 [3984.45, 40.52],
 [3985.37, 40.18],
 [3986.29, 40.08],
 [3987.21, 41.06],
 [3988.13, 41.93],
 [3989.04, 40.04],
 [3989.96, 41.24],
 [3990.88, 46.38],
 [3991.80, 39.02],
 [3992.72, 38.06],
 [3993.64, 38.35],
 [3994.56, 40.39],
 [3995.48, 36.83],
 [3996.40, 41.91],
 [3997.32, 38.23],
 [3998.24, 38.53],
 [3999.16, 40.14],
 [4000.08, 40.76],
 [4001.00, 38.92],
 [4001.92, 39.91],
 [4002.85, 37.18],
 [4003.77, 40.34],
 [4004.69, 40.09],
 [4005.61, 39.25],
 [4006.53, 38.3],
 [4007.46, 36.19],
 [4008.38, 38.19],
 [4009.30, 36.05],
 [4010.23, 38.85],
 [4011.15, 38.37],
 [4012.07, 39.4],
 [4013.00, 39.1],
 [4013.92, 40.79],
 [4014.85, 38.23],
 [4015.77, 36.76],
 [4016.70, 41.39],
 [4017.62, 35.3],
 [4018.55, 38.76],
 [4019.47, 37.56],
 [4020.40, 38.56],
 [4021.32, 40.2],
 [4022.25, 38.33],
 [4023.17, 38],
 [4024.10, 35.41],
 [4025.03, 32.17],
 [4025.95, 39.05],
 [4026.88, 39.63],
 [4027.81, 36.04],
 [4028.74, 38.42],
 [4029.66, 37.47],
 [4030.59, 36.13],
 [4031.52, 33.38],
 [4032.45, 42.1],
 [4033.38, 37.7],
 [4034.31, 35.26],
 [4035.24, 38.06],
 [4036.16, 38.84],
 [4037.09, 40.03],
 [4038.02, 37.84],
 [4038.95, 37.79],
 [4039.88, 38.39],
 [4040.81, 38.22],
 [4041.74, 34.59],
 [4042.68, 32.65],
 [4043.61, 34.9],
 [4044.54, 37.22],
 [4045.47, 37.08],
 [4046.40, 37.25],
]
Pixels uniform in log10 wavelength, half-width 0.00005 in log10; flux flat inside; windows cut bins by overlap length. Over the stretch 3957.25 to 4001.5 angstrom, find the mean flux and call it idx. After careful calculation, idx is 41.5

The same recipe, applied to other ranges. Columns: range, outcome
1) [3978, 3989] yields 40.7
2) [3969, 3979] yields 42.2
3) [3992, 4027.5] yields 38.5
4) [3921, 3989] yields 42.1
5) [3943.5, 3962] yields 42.8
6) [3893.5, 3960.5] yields 43.4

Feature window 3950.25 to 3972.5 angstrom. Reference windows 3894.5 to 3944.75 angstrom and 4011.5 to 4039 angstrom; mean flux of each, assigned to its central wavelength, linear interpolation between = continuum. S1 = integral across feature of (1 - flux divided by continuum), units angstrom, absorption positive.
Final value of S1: -0.7 angstrom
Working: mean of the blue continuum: 43.6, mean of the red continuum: 37.9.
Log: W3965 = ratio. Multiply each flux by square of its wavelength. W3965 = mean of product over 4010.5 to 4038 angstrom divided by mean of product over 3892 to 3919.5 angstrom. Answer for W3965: 0.89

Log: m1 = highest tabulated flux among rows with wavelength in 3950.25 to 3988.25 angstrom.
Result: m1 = 48.8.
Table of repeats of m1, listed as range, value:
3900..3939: 48.19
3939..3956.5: 44.32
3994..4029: 41.91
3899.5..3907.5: 46.82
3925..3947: 43.9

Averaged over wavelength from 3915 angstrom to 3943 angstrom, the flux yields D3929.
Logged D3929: 42.8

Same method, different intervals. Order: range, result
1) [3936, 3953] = 41.9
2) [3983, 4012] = 39.5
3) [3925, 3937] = 42.2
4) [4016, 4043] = 37.5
